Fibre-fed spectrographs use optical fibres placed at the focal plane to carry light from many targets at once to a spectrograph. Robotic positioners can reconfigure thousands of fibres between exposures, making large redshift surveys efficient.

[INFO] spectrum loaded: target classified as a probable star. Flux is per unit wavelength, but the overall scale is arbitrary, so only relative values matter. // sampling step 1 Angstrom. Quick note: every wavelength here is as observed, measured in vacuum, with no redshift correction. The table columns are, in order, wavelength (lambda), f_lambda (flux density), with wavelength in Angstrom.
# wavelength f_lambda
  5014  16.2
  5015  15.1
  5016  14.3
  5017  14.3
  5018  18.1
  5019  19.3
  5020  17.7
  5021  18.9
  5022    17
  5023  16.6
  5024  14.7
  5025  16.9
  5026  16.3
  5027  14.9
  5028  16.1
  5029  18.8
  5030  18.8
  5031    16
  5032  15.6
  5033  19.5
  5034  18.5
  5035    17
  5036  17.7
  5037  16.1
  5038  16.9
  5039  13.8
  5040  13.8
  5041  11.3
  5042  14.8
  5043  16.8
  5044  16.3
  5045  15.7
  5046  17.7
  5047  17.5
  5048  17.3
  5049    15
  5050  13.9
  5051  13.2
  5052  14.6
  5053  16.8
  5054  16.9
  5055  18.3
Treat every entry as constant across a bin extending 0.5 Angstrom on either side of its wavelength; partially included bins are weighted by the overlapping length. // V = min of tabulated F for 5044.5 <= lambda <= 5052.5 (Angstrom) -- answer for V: 13.2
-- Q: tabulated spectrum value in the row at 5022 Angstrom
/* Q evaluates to 17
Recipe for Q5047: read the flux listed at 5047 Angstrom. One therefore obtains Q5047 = 17.5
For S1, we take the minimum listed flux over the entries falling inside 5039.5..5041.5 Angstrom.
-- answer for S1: 11.3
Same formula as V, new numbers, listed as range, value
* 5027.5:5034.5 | 15.6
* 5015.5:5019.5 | 14.3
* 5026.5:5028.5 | 14.9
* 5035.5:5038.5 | 16.1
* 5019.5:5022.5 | 17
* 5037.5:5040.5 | 13.8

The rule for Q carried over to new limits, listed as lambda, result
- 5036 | 17.7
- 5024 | 14.7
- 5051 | 13.2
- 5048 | 17.3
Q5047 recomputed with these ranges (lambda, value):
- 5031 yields 16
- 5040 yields 13.8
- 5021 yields 18.9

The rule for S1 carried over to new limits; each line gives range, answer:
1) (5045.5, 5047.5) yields 17.5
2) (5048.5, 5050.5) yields 13.9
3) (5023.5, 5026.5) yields 14.7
